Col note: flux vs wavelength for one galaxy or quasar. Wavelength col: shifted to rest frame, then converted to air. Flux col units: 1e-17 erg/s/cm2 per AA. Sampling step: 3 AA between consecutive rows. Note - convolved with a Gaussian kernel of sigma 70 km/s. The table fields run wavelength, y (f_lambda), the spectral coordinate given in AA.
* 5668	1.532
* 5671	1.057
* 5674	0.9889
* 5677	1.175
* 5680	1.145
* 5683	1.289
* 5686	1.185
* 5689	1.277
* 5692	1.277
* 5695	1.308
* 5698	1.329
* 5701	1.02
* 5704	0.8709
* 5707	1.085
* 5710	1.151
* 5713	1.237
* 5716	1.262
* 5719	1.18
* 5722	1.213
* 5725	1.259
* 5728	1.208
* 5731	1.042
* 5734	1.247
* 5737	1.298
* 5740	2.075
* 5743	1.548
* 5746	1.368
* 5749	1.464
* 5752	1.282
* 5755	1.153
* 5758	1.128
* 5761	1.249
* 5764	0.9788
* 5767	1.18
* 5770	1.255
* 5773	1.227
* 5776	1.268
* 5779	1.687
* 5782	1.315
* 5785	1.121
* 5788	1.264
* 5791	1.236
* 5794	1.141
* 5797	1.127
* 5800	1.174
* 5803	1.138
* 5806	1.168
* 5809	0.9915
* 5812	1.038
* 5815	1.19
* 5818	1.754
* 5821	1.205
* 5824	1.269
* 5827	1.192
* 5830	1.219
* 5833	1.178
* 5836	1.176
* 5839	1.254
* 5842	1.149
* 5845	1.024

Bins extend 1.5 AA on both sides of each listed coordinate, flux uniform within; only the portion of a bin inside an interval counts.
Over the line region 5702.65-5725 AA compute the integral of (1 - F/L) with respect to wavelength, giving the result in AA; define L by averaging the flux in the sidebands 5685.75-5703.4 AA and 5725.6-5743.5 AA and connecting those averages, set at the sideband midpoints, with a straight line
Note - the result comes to 2.6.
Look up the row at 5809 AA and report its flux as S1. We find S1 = 0.9915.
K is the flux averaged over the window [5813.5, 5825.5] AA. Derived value 1.35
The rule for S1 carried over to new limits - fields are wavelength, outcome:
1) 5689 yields 1.277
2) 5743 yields 1.548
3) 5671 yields 1.057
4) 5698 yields 1.329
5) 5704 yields 0.8709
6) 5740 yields 2.075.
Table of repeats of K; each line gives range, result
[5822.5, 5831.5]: 1.23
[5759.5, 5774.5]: 1.18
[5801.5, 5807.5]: 1.15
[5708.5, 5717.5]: 1.22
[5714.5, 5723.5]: 1.22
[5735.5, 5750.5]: 1.55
